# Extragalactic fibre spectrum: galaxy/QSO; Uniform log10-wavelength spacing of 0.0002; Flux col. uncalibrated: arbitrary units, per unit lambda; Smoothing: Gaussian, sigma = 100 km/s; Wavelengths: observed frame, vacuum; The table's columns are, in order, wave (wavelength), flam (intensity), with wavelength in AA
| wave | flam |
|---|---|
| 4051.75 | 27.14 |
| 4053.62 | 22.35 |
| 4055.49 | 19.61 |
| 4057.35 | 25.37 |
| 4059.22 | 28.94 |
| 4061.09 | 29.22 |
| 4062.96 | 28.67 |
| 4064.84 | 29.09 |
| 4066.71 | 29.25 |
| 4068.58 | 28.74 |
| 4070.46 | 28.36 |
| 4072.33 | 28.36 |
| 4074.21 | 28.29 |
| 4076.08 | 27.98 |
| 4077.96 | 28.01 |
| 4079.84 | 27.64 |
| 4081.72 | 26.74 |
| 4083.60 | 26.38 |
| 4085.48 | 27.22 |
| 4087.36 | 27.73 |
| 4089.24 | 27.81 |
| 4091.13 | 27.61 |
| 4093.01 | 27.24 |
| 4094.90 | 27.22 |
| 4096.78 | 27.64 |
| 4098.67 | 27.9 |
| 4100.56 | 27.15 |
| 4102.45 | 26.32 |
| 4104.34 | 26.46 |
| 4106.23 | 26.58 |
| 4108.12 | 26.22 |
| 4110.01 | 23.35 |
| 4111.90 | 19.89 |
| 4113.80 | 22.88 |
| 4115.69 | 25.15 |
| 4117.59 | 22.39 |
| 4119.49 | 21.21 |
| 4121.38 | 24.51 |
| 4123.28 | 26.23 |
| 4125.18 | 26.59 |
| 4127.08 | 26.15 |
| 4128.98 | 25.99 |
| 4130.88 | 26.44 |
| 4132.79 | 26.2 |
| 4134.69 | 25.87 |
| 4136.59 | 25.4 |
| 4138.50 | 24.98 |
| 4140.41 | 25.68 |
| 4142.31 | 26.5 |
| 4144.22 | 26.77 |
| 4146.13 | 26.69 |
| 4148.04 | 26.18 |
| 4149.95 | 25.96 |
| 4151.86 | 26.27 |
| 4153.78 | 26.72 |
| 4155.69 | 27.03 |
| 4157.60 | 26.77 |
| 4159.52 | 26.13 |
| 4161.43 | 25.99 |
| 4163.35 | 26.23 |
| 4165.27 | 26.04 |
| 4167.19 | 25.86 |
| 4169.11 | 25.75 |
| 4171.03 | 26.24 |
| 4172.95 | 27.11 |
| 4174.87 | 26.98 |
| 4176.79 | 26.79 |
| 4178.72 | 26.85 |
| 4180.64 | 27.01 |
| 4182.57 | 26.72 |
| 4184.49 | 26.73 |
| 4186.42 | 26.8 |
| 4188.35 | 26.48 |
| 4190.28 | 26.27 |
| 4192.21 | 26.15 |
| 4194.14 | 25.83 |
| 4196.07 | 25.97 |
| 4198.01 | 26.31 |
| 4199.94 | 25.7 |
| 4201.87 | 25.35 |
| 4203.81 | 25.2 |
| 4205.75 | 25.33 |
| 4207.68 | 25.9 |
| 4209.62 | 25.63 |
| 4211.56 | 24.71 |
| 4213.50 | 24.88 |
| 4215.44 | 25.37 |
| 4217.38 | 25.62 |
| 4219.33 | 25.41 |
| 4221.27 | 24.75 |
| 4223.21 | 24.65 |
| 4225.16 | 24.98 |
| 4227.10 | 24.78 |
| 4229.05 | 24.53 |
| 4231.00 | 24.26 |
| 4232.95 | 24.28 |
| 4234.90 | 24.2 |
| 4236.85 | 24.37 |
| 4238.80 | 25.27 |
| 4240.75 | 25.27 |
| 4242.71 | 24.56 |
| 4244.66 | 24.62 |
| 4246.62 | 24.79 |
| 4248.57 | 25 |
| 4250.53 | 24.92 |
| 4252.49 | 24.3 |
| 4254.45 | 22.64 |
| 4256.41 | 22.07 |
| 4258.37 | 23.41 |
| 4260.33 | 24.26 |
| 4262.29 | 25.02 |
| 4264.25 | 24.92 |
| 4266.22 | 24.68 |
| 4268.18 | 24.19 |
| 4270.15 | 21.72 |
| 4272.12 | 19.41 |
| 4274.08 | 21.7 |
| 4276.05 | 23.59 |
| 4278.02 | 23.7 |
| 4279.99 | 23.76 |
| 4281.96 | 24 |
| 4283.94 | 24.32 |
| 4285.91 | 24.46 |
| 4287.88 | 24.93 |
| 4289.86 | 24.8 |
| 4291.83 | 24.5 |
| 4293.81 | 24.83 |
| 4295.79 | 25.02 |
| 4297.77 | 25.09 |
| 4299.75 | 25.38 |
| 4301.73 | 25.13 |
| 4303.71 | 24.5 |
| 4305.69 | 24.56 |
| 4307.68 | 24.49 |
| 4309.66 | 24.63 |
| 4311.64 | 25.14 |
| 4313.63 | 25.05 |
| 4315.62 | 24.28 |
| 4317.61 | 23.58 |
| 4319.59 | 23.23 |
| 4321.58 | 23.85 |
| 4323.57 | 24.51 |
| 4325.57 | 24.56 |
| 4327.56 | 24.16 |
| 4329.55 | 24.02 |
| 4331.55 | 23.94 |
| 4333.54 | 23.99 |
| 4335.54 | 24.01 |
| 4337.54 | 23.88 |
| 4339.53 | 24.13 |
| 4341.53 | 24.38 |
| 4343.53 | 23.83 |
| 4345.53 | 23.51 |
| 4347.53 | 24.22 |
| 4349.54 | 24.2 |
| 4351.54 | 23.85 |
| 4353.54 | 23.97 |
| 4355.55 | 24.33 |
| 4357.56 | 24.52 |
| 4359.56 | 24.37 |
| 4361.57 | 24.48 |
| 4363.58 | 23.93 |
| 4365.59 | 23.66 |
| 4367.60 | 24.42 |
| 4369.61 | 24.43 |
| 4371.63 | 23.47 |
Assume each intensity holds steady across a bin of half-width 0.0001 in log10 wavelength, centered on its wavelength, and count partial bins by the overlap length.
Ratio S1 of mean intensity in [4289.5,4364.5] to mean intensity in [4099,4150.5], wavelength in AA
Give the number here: 0.96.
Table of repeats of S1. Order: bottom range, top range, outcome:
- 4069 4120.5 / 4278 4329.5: 0.93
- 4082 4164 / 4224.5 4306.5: 0.93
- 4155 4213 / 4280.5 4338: 0.93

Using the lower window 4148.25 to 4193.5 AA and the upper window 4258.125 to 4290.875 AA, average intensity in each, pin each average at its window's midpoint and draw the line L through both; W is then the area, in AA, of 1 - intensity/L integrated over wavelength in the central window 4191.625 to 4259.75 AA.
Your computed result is 0.4 AA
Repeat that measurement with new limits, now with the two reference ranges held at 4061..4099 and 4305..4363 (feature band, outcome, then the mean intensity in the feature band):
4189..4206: 0.2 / 25.8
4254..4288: 2.2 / 23.5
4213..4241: 1.0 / 24.8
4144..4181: 0.4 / 26.5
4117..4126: 1.0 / 24.2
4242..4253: 0.3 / 24.7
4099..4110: 0.5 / 26.4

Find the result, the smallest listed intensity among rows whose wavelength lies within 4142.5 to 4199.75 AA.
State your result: 25.75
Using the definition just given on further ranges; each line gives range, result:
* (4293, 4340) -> 23.23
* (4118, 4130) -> 21.21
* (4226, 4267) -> 22.07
